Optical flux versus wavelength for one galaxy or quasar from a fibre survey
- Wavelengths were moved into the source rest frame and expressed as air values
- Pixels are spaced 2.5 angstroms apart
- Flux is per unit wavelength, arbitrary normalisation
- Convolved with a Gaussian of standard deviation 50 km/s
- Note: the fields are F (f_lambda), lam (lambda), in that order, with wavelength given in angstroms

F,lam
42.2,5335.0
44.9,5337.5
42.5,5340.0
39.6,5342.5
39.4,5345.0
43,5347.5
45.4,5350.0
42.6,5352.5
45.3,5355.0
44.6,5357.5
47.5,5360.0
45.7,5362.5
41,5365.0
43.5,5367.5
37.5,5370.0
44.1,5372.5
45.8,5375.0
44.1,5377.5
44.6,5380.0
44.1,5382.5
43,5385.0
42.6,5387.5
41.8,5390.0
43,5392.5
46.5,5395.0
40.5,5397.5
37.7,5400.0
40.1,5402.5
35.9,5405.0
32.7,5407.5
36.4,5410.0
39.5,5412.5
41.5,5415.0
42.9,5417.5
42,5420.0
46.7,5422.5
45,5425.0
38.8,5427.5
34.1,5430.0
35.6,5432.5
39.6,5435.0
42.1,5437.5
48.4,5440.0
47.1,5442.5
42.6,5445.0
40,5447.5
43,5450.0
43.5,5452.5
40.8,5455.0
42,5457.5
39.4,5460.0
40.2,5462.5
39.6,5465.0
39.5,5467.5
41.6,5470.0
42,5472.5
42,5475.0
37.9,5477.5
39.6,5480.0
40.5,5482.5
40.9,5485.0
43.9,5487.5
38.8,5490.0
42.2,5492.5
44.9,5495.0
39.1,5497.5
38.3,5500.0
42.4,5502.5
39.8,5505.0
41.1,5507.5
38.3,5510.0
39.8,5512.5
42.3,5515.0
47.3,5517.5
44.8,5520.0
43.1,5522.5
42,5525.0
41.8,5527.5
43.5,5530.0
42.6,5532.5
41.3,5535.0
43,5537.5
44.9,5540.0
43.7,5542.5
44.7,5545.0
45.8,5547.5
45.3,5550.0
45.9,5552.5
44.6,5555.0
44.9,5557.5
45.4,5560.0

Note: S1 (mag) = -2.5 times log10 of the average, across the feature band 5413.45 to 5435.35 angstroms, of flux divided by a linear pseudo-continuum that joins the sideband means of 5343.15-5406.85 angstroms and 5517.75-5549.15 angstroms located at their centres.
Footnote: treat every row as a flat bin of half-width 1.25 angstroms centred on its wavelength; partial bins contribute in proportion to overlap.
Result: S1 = 0.06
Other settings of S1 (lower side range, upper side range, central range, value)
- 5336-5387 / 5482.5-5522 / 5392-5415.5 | 0.10 mag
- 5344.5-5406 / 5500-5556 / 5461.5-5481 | 0.07 mag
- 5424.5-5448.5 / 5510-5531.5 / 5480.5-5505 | 0.03 mag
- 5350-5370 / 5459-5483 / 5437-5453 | -0.07 mag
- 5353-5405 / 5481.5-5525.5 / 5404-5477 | 0.04 mag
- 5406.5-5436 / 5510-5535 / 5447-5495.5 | 0.00 mag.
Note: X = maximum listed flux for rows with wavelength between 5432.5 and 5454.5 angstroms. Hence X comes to 48.4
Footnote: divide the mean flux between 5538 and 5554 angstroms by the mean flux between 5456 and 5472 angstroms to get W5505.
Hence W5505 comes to 1.1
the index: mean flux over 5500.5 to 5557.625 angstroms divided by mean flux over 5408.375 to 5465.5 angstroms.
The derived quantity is 1.04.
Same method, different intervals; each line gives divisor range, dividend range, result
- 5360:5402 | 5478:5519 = 0.96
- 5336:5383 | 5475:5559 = 0.98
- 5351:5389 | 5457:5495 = 0.93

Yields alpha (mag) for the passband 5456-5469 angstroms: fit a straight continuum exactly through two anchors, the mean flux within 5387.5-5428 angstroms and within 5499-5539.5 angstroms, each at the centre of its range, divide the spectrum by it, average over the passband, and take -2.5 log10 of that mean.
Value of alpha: 0.03 mag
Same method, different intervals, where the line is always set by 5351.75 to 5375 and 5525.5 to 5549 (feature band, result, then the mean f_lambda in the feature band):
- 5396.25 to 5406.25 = 0.13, 38.5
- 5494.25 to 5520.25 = 0.05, 41.5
